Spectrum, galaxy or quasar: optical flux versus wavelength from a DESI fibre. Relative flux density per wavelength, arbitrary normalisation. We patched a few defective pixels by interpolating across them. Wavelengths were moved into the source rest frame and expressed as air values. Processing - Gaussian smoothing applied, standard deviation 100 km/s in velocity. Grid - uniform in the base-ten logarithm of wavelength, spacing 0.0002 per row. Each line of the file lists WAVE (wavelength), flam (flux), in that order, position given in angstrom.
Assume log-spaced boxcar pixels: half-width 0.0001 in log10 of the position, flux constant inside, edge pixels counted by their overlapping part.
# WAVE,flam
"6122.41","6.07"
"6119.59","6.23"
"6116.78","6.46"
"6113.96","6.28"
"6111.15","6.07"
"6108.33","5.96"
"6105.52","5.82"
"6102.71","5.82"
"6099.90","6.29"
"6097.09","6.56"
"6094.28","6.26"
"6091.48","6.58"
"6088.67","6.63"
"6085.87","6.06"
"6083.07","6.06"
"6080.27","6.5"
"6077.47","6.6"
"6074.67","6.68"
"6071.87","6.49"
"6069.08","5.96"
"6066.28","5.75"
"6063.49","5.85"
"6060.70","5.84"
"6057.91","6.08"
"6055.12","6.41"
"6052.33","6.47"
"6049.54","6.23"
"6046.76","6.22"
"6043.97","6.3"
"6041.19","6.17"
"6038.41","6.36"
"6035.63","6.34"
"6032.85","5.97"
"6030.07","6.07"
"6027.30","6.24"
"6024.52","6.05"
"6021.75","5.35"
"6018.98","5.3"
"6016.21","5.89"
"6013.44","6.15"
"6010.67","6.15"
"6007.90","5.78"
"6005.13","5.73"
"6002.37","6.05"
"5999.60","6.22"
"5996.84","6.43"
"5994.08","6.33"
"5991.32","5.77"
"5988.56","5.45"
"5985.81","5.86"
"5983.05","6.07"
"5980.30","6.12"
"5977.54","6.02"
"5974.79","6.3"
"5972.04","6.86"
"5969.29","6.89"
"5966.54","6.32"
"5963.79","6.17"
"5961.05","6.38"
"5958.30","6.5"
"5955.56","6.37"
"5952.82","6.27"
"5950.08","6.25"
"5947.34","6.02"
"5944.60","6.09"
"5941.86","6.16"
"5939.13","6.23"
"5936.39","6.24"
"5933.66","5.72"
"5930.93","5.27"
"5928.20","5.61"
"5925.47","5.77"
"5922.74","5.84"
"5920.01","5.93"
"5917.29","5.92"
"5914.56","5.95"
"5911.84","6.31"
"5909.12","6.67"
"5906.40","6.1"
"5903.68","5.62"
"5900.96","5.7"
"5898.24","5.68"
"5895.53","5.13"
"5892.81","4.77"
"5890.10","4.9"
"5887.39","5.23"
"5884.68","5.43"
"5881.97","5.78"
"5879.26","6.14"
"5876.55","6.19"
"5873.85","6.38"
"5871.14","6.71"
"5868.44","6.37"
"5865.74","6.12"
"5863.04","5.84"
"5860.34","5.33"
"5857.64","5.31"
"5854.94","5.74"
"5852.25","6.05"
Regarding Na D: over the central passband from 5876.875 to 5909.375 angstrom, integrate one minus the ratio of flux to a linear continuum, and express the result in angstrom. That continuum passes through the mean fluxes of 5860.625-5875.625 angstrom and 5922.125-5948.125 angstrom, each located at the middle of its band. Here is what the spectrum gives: 2.8 angstrom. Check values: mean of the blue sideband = 6.22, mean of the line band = 5.58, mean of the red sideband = 5.89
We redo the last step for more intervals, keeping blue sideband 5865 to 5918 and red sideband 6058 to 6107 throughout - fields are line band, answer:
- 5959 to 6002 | -1.37 angstrom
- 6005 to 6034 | 1.00 angstrom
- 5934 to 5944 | -0.35 angstrom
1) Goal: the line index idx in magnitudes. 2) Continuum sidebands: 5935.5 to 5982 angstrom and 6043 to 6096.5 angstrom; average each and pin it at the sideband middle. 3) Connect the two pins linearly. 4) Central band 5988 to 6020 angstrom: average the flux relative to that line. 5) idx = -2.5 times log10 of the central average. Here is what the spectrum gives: 0.06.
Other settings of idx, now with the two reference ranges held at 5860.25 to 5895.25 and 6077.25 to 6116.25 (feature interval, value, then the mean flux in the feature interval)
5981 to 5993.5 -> 0.031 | 5.84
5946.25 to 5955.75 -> -0.051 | 6.22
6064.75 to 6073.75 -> 0.016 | 6.1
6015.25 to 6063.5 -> 0.009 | 6.07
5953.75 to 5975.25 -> -0.090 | 6.48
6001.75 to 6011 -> 0.029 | 5.89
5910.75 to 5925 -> -0.019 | 5.97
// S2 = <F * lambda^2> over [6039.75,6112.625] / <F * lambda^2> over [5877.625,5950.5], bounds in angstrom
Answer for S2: 1.1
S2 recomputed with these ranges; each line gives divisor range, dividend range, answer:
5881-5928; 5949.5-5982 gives 1.14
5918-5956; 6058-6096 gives 1.10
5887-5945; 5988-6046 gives 1.08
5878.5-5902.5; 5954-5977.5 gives 1.22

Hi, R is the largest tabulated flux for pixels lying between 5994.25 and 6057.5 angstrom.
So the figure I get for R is 6.47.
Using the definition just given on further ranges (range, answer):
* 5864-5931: 6.71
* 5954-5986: 6.89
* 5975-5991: 6.12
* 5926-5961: 6.5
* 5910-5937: 6.31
